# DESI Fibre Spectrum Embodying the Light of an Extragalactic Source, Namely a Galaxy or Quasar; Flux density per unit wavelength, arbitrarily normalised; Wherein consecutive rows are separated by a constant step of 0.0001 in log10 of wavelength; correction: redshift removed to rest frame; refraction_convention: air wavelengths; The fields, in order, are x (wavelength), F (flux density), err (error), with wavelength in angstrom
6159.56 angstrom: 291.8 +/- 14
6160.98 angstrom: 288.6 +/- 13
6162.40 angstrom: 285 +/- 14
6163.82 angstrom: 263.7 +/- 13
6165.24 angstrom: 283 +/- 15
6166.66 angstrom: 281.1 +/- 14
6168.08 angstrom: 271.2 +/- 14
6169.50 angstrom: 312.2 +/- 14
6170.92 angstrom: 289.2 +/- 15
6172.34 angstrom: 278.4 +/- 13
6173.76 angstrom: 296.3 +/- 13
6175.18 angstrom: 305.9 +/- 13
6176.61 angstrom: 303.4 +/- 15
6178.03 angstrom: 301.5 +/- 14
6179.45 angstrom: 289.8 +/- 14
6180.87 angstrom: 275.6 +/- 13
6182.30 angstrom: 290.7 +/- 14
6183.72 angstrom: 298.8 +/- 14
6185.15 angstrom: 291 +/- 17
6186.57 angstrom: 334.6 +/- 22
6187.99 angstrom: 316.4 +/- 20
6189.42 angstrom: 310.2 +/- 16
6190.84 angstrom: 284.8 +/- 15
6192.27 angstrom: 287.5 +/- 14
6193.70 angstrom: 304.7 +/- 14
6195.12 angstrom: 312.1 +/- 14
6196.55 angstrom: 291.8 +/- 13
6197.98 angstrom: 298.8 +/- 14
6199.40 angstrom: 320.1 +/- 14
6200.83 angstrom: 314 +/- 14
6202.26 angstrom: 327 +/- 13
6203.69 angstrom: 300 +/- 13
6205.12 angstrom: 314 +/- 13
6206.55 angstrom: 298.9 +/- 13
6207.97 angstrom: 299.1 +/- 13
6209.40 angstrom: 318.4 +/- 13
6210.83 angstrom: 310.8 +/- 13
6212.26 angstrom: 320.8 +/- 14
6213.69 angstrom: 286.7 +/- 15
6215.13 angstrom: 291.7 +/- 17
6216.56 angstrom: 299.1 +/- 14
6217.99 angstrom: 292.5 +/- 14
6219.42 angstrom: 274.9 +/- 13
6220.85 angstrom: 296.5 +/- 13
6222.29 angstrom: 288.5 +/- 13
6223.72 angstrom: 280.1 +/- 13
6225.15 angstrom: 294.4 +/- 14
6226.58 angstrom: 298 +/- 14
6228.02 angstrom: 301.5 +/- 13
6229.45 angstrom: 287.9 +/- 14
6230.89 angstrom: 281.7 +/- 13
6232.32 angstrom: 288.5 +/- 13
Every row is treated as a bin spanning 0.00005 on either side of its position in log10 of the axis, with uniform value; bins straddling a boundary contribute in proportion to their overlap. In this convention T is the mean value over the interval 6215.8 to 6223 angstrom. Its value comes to 290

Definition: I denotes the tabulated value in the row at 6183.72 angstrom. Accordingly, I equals 298.8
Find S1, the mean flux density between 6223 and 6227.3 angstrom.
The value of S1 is 291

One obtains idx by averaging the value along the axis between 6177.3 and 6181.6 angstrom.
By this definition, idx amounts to 289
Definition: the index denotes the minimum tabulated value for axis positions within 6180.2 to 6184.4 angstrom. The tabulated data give 275.6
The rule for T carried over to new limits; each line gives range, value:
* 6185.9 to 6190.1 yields 320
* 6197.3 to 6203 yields 315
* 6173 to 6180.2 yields 299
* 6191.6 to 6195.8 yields 302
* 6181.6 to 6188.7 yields 307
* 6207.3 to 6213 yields 312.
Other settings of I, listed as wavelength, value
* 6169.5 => 312.2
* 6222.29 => 288.5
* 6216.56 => 299.1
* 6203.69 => 300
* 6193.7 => 304.7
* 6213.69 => 286.7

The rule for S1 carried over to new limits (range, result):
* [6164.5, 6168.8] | 278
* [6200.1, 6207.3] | 311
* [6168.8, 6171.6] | 301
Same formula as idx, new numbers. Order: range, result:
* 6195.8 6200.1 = 304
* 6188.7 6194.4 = 296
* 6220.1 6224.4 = 288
